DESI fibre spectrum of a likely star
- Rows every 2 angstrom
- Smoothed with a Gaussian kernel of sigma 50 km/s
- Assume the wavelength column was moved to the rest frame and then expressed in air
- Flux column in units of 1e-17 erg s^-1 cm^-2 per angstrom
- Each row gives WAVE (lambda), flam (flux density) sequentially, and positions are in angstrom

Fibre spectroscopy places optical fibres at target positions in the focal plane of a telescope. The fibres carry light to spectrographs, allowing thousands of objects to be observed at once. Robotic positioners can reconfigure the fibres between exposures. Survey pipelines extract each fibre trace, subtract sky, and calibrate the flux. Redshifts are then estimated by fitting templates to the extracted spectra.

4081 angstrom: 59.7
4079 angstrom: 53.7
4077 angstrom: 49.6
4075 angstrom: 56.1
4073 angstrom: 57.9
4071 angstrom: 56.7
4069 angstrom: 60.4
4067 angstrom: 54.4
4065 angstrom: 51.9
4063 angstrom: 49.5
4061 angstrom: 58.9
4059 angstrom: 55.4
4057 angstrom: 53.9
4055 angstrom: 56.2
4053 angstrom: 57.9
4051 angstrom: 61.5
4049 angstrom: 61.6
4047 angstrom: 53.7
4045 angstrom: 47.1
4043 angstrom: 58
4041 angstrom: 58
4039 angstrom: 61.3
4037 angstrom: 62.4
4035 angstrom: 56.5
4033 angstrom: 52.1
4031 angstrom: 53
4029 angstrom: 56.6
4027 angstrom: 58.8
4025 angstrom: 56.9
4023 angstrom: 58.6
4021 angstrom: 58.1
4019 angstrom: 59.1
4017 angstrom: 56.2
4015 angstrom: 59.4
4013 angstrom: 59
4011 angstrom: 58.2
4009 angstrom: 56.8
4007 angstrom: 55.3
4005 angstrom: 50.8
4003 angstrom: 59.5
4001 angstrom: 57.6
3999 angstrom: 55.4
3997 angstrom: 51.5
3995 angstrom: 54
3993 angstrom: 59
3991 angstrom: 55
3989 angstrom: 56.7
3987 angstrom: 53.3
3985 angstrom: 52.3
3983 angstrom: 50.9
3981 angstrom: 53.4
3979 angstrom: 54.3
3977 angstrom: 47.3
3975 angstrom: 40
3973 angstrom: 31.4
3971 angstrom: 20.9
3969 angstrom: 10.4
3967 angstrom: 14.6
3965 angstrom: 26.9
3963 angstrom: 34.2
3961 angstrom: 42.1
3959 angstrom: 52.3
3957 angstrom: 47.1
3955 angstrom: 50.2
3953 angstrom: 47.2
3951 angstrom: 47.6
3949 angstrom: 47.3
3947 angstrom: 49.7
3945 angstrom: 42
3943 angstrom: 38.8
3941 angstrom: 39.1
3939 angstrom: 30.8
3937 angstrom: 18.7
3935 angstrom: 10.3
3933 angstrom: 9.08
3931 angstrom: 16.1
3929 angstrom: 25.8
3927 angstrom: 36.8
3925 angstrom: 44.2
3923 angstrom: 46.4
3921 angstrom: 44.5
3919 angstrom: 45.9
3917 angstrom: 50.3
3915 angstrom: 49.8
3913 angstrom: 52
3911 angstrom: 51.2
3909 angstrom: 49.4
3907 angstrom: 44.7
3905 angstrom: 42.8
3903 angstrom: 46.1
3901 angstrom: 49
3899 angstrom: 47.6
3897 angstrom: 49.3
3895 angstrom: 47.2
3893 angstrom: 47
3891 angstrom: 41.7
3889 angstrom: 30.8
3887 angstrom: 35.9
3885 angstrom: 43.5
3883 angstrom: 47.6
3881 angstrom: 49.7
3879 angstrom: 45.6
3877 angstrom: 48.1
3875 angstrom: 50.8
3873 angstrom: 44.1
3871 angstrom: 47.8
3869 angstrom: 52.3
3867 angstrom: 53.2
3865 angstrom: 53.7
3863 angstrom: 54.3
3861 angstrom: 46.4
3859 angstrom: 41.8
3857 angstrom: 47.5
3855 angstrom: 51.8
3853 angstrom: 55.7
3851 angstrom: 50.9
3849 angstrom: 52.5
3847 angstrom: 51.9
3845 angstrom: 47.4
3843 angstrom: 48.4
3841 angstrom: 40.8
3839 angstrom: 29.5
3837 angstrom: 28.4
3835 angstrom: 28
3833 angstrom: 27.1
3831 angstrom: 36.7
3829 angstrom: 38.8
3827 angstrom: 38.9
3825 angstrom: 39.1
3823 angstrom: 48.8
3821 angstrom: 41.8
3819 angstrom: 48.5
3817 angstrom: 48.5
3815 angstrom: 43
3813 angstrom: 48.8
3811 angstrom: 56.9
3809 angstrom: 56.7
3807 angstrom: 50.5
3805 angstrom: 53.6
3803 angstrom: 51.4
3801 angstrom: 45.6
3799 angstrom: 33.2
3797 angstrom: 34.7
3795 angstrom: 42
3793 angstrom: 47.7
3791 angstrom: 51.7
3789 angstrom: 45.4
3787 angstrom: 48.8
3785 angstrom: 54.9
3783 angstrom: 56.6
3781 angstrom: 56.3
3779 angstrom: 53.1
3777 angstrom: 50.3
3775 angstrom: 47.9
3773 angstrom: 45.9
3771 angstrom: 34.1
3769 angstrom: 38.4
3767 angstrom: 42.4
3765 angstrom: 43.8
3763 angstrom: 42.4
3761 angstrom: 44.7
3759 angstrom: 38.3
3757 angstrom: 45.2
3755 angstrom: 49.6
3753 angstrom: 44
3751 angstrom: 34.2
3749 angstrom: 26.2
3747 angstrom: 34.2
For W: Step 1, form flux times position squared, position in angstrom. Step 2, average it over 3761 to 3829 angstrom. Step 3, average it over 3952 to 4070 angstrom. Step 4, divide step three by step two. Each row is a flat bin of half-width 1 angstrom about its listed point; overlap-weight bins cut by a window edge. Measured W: 1.24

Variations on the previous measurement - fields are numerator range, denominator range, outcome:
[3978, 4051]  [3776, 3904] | 1.33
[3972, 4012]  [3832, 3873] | 1.24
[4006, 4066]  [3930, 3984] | 1.64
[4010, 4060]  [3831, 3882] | 1.37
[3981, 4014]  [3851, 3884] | 1.19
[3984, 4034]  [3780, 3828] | 1.31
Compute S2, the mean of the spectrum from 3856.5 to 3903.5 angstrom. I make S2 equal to 46.7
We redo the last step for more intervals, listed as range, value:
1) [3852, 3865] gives 49.9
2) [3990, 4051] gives 56.7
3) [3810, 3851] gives 42.4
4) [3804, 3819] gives 51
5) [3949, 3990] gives 41.8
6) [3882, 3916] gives 45.6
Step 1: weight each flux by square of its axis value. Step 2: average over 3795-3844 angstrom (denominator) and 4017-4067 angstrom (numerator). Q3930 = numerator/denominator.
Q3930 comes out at 1.49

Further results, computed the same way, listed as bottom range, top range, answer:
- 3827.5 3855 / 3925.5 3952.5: 0.82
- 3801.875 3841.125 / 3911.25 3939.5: 0.86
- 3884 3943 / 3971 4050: 1.45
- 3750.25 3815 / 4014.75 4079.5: 1.39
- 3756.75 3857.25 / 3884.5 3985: 0.95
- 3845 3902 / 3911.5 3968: 0.82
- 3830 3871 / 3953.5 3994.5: 1.01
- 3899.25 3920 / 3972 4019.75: 1.16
